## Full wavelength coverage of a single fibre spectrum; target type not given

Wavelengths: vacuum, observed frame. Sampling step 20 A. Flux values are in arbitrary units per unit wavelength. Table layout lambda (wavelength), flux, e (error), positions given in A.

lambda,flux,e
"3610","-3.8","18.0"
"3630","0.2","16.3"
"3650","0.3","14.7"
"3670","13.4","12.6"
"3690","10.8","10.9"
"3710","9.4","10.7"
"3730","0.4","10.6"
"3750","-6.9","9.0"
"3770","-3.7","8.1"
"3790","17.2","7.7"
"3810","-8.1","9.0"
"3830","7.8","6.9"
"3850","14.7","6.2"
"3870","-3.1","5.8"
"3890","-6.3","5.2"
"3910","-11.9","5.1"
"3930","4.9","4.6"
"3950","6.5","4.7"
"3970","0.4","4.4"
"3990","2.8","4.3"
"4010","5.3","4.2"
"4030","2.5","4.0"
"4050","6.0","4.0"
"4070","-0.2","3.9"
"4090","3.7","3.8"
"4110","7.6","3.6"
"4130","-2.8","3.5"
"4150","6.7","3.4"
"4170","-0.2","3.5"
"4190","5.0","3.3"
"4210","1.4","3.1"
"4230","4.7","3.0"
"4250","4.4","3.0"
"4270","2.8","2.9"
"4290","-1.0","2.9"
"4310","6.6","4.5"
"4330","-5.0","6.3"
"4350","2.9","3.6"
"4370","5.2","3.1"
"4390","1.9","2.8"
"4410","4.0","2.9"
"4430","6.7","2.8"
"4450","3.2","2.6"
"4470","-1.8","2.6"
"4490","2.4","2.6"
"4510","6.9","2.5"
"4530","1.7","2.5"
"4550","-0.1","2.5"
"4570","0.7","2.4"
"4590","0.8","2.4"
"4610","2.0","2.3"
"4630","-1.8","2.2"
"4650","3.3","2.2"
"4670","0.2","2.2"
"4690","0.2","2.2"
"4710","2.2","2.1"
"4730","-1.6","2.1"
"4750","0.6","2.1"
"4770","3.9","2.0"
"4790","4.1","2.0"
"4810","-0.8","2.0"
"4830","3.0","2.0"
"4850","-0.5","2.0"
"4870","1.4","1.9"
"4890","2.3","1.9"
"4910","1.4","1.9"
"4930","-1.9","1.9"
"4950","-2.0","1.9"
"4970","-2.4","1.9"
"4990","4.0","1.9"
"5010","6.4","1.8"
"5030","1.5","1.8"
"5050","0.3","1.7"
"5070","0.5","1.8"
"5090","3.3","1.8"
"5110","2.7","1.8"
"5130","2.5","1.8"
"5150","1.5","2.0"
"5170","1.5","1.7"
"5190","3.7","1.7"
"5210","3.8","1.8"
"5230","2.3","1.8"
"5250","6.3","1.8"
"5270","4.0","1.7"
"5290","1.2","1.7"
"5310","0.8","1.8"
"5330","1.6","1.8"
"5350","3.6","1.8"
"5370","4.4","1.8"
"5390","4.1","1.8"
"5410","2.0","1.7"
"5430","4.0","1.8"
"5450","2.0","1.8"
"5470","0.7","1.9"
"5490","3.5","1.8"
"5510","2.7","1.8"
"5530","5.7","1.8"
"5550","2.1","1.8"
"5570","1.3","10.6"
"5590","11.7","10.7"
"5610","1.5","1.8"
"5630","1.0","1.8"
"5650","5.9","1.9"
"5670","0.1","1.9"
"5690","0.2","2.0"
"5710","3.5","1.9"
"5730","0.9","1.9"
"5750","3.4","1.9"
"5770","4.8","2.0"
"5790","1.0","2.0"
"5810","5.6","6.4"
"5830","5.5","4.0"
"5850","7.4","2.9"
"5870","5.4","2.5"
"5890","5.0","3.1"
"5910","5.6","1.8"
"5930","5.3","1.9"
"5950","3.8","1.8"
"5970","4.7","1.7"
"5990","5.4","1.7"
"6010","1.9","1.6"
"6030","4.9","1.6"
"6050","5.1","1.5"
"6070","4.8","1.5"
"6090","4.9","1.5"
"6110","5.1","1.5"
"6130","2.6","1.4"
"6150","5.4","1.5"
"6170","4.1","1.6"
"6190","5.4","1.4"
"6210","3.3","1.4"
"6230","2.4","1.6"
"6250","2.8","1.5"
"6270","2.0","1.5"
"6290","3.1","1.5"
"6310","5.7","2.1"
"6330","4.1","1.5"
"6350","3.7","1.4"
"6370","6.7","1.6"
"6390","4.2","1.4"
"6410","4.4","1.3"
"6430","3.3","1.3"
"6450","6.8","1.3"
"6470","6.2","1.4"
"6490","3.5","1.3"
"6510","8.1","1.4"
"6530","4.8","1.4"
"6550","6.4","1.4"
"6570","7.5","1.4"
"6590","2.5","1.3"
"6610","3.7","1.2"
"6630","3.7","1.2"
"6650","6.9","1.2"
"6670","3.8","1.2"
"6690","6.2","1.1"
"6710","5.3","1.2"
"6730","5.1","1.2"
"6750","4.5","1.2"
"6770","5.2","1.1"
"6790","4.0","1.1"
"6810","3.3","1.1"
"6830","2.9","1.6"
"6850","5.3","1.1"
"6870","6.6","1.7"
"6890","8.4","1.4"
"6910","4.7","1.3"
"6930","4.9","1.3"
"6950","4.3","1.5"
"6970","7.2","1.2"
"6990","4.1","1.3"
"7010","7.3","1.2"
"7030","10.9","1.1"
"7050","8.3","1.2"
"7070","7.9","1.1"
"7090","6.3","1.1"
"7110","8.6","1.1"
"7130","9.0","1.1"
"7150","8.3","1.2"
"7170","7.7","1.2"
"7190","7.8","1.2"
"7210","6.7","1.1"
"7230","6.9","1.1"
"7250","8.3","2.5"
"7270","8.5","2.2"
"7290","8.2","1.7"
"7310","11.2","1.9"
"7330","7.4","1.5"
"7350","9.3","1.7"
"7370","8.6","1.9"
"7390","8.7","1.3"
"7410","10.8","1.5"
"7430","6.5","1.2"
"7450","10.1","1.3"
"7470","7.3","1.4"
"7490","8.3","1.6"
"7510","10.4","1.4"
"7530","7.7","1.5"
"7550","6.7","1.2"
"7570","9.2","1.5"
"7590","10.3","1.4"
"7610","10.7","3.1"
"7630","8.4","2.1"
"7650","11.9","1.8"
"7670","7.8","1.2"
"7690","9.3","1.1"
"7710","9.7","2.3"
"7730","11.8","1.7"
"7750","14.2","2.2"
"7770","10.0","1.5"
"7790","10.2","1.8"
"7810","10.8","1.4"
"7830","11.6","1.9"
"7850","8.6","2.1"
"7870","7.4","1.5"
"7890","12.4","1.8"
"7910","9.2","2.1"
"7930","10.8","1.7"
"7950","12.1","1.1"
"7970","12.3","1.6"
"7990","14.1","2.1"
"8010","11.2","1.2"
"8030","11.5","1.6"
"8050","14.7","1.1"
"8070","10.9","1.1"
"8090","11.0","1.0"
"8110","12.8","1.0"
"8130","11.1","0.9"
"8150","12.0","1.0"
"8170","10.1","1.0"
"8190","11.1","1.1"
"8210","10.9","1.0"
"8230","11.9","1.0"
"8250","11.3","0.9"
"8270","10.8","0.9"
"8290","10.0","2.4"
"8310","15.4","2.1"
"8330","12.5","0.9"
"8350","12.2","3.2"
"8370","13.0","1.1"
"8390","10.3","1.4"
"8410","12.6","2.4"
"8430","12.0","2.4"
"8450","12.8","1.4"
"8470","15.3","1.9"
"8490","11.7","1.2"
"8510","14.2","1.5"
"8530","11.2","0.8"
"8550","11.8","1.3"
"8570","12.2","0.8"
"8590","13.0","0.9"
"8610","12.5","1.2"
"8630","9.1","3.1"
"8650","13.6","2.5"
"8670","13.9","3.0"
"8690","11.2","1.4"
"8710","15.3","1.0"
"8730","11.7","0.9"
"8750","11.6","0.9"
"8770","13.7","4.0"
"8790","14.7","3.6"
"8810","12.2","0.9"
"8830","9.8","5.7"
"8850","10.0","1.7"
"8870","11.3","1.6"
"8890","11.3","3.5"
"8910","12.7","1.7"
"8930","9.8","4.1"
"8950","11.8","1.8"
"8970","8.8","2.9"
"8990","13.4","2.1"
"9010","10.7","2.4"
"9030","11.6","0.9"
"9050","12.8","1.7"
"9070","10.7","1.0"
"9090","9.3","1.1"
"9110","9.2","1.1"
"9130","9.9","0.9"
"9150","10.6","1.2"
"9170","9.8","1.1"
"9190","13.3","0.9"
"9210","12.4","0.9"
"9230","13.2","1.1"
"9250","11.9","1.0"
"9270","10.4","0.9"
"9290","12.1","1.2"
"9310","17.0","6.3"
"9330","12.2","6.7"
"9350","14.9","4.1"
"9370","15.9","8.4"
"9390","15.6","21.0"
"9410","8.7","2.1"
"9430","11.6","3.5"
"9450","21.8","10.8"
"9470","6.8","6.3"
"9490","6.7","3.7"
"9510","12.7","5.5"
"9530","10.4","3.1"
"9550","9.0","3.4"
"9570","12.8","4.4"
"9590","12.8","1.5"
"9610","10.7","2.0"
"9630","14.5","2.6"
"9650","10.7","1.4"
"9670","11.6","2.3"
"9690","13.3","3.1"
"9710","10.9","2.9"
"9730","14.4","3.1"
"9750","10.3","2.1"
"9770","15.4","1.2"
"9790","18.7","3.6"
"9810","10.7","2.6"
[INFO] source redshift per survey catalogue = 0.759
